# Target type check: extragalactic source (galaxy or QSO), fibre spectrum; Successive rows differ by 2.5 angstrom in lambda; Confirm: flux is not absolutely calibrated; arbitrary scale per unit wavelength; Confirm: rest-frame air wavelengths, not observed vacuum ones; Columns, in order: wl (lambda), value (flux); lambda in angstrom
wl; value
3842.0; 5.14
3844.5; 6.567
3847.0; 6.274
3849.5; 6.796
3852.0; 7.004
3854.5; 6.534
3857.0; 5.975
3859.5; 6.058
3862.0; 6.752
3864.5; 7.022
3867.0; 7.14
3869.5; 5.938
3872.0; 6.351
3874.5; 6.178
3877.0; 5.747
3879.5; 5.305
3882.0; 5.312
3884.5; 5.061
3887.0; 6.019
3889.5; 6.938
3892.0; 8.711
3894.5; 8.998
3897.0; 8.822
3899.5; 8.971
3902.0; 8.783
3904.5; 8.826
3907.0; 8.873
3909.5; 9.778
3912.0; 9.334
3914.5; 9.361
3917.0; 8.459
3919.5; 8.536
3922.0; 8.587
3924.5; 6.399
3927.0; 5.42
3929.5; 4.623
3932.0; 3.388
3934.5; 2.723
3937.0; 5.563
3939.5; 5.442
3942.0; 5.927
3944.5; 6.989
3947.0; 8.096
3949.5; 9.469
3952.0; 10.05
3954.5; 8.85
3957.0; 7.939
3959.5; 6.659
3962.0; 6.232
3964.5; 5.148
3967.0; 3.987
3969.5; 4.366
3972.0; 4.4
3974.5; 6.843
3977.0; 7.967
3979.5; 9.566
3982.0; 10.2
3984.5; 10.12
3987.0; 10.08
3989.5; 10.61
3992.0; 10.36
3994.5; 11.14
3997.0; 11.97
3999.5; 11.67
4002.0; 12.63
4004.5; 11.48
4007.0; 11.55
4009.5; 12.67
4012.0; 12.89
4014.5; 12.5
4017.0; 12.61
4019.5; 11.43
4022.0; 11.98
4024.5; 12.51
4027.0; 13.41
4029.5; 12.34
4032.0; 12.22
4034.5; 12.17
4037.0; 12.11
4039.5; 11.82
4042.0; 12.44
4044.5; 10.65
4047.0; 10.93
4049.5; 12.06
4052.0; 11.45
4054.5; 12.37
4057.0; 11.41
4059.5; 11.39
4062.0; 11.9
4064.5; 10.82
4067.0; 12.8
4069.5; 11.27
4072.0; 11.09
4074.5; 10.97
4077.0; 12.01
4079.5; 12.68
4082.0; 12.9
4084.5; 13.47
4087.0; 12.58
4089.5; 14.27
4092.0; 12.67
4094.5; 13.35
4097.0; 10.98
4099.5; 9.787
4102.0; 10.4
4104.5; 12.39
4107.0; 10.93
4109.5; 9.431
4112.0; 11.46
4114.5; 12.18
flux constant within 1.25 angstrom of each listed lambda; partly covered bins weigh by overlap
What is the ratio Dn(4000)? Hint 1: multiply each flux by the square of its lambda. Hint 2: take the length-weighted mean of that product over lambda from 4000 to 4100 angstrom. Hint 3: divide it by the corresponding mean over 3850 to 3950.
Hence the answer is 1.87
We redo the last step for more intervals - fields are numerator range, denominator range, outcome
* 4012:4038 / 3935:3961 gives 1.75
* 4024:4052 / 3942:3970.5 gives 1.78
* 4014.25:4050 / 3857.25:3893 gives 2.07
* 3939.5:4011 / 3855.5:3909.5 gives 1.30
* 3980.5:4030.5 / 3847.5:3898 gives 1.89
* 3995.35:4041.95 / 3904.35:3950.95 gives 1.80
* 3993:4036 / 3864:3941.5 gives 1.85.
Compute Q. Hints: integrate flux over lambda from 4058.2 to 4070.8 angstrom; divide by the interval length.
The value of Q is 11.6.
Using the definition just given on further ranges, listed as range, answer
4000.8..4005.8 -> 12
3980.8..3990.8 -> 10.3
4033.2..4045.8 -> 11.8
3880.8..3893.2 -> 6.4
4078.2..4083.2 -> 12.8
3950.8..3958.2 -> 8.95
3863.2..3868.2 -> 7.08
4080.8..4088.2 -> 13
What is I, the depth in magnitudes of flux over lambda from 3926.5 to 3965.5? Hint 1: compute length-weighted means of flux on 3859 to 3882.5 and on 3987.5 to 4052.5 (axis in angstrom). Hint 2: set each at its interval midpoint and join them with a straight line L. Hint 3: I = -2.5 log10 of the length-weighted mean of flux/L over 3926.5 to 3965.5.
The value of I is 0.380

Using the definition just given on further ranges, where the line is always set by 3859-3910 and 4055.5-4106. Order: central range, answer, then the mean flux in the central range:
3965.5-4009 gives 0.04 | 9.38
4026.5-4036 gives -0.16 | 12.5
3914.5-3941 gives 0.32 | 6.08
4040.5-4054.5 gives -0.04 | 11.6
